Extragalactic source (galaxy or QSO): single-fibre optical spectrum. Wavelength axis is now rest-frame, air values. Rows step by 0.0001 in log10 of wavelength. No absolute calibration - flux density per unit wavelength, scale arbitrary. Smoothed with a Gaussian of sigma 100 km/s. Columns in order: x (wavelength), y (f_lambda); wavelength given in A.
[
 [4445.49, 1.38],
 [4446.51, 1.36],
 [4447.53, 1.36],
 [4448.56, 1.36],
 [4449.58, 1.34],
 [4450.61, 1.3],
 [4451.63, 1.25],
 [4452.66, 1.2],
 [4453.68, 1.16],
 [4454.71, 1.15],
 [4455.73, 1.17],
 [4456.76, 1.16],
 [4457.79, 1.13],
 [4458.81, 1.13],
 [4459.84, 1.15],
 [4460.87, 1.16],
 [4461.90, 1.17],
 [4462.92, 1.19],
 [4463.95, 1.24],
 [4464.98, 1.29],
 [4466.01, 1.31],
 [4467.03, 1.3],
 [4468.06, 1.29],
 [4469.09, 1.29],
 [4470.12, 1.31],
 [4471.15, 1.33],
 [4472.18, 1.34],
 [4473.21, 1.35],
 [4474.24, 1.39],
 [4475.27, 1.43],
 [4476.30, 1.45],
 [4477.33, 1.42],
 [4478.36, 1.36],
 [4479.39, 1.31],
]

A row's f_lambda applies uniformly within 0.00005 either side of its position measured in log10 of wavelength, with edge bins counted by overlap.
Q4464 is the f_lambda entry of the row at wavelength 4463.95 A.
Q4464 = 1.24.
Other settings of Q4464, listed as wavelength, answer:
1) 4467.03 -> 1.3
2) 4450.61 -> 1.3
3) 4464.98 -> 1.29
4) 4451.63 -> 1.25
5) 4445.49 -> 1.38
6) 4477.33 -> 1.42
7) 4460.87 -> 1.16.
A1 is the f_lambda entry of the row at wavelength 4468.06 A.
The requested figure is 1.29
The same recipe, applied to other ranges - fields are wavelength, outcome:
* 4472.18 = 1.34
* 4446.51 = 1.36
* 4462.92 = 1.19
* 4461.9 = 1.17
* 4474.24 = 1.39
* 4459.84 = 1.15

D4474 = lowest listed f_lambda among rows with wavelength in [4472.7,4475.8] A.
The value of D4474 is 1.35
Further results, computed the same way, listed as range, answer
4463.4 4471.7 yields 1.24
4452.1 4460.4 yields 1.13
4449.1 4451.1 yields 1.3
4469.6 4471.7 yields 1.31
